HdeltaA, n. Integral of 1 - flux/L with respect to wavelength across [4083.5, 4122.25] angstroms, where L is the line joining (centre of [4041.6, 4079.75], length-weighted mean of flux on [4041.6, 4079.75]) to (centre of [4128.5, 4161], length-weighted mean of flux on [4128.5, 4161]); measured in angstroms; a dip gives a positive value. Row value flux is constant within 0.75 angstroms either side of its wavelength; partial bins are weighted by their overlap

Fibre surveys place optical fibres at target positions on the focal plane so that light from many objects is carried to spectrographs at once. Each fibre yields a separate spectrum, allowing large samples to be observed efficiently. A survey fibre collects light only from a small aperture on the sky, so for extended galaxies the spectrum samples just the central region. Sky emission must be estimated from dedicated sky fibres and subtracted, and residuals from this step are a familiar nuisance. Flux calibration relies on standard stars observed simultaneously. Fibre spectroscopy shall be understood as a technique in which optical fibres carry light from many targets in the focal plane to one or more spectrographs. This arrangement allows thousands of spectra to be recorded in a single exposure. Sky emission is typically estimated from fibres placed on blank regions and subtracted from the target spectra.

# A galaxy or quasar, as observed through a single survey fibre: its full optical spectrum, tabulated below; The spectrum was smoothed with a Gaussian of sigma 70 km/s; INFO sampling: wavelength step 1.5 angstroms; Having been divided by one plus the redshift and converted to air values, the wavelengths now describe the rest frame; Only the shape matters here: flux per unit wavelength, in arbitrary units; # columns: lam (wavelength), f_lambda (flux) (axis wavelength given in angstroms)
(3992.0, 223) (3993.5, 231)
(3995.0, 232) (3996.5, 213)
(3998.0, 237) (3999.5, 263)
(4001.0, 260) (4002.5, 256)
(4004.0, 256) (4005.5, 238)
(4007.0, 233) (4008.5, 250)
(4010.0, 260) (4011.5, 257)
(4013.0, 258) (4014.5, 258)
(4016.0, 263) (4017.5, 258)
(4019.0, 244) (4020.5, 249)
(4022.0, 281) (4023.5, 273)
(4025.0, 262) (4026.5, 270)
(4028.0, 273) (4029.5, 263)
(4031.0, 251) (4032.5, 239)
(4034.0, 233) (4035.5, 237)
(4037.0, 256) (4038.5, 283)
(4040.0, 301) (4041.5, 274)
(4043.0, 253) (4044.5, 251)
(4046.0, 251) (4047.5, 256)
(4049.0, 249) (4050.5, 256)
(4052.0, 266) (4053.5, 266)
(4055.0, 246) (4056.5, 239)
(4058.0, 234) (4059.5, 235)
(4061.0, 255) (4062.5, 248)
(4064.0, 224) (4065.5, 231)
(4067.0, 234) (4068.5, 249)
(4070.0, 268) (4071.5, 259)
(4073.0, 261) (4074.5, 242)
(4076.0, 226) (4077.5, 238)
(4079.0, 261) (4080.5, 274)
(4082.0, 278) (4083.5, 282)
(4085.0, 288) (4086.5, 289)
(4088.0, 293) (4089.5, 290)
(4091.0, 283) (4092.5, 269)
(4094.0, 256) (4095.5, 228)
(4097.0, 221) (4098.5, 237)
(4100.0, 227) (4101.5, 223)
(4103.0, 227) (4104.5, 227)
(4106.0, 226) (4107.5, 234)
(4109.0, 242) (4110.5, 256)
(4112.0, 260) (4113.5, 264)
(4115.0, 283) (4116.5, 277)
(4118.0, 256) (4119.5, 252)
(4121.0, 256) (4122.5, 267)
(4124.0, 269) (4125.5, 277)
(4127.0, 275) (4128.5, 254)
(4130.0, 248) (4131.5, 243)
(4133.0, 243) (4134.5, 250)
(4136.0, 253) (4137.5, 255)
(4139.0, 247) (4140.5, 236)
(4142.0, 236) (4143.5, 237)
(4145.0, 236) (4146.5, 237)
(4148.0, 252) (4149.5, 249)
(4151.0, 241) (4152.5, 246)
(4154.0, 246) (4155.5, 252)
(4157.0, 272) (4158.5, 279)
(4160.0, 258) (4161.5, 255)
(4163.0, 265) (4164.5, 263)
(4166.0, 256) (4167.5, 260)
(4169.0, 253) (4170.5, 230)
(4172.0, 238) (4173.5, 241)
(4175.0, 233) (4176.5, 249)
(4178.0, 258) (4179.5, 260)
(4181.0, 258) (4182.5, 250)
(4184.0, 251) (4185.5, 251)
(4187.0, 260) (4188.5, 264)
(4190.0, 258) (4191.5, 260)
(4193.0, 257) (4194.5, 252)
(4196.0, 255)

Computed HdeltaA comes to -1.1 angstroms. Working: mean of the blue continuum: 248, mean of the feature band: 255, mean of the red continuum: 249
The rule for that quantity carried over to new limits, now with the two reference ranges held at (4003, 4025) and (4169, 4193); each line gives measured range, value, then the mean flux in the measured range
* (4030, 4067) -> 0.5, 251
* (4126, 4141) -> 0.1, 251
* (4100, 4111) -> 0.9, 233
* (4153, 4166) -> -0.5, 261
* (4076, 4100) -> -0.9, 263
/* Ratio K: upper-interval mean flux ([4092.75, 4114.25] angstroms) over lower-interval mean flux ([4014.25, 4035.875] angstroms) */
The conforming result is 0.9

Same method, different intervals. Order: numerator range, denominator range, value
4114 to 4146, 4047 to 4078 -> 1.03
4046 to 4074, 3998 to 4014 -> 0.99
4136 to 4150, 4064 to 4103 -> 0.95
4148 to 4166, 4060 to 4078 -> 1.05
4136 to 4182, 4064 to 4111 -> 0.99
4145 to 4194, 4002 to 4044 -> 0.98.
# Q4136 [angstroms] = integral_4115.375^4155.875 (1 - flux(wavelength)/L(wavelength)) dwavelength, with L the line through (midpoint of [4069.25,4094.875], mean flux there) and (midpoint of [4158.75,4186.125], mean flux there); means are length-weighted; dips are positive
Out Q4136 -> 1.1 angstroms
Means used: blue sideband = 268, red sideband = 252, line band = 252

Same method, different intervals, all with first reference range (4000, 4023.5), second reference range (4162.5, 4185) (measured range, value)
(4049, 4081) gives 0.7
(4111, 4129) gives -1.0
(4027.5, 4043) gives -0.3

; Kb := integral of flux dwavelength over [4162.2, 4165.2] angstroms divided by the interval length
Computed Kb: 264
